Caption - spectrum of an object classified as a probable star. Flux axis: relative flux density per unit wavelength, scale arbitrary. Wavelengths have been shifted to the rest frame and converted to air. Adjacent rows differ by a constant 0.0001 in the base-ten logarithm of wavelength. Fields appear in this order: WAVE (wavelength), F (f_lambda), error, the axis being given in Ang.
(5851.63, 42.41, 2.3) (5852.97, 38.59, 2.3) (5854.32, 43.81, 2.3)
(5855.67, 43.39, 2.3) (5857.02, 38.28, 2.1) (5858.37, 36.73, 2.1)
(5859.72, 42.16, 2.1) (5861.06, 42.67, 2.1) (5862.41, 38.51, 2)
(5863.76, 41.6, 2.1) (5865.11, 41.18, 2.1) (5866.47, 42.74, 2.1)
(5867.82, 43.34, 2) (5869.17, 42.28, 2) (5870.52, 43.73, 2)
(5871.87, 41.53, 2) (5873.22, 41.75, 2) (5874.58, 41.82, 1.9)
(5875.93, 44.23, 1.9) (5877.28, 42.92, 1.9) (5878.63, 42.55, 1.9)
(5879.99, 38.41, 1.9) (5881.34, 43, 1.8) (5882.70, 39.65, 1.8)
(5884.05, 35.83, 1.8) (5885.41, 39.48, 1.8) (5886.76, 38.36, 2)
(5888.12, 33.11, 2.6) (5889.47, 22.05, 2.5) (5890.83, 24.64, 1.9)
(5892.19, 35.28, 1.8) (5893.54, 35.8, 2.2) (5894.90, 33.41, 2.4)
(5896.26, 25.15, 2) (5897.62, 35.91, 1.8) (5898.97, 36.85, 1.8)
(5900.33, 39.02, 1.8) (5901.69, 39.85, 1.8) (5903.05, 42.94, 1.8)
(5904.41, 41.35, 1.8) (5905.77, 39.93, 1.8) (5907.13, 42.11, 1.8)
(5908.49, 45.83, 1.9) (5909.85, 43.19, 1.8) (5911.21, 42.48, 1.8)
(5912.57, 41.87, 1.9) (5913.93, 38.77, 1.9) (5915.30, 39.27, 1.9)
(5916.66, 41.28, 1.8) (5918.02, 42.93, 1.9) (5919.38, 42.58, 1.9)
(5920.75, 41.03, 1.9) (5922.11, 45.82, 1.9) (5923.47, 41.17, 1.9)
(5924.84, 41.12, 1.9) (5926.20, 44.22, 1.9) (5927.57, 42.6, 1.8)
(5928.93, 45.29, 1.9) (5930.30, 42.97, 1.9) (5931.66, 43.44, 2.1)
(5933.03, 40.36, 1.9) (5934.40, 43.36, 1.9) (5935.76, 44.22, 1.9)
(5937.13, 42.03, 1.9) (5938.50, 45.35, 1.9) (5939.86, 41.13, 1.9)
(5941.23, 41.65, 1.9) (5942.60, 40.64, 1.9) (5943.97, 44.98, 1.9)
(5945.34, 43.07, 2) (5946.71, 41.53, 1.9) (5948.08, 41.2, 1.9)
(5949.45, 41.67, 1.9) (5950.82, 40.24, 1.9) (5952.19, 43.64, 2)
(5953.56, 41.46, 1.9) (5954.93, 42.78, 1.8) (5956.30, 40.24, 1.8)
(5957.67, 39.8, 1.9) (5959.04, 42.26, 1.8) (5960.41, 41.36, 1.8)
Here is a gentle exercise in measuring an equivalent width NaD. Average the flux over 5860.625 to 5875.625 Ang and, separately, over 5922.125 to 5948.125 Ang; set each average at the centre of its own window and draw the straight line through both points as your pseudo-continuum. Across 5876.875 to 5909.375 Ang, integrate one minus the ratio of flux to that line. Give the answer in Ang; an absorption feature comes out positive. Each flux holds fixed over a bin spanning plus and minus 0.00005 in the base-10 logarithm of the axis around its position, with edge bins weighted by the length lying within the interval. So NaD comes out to 3.9 Ang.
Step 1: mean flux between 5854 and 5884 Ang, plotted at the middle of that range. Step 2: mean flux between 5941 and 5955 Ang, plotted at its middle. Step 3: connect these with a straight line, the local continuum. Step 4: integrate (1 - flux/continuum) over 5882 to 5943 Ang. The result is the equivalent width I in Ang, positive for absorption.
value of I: 3.11 Ang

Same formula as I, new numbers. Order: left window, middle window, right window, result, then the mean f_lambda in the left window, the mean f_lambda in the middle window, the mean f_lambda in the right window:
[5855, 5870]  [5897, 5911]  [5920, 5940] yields 0.5 Ang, 41.2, 40.8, 43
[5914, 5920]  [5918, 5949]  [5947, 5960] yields -1.0 Ang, 41.2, 42.7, 41.5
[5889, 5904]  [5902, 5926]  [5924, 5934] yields -2.1 Ang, 34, 42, 42.8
